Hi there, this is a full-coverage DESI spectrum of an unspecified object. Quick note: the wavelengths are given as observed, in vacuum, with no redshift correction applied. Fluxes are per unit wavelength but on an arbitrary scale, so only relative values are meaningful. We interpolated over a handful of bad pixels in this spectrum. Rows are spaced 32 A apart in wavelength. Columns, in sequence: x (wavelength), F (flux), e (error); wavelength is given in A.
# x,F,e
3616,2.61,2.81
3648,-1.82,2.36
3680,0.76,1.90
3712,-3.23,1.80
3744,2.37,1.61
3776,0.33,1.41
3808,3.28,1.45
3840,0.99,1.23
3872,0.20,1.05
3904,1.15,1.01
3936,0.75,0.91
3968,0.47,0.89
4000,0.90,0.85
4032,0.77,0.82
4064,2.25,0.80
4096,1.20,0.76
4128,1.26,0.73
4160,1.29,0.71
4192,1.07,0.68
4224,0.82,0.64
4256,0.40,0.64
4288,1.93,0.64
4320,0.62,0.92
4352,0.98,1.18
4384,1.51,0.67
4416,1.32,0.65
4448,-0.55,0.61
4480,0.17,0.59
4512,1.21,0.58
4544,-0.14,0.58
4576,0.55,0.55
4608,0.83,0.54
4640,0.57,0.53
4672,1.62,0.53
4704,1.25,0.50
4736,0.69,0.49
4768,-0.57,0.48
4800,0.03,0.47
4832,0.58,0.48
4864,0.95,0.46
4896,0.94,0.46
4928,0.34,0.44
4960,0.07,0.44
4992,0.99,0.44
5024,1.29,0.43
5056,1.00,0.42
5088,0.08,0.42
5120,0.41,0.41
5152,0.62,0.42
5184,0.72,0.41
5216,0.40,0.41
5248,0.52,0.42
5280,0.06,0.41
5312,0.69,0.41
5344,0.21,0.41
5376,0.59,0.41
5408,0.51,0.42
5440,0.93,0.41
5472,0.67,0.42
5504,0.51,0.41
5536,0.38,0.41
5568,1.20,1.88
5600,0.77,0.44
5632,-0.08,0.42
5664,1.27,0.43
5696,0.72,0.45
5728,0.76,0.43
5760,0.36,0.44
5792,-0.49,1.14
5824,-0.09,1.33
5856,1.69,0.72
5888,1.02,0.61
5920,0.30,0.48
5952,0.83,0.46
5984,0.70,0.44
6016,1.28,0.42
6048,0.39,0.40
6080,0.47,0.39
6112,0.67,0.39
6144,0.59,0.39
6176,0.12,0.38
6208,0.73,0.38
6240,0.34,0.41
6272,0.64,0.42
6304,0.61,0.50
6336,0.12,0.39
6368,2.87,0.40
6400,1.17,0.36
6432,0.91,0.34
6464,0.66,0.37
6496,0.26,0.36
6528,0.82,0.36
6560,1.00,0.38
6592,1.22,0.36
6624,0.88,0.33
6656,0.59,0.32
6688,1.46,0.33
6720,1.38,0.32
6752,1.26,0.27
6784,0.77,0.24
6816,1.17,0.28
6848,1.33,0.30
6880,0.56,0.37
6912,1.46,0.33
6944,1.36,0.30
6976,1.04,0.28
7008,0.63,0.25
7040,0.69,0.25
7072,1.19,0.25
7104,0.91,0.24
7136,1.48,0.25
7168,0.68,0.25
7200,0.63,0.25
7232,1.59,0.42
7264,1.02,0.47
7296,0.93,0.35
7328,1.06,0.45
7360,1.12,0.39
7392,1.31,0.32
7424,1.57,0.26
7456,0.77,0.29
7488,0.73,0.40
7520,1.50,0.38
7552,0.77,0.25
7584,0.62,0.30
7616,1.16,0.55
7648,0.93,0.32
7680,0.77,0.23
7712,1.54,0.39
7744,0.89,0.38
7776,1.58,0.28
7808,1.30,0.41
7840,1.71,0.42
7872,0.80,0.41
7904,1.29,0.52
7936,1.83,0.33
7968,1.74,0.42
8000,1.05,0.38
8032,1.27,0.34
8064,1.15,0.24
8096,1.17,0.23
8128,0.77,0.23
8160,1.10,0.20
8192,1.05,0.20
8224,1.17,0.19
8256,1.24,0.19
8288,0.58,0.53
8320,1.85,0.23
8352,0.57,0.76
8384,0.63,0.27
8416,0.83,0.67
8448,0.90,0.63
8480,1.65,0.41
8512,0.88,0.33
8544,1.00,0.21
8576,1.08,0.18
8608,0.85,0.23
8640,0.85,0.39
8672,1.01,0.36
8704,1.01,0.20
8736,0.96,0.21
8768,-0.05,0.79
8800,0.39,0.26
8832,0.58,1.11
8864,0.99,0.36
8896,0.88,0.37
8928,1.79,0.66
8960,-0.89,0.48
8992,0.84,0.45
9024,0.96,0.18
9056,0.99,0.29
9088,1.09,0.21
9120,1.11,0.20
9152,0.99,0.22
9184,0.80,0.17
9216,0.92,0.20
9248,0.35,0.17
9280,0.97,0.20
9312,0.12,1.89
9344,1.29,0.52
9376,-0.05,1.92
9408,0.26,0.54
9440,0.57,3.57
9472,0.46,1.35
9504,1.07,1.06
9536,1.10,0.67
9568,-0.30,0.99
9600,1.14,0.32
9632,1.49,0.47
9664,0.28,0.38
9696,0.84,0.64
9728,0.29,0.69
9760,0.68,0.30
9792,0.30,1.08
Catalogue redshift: 0.710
